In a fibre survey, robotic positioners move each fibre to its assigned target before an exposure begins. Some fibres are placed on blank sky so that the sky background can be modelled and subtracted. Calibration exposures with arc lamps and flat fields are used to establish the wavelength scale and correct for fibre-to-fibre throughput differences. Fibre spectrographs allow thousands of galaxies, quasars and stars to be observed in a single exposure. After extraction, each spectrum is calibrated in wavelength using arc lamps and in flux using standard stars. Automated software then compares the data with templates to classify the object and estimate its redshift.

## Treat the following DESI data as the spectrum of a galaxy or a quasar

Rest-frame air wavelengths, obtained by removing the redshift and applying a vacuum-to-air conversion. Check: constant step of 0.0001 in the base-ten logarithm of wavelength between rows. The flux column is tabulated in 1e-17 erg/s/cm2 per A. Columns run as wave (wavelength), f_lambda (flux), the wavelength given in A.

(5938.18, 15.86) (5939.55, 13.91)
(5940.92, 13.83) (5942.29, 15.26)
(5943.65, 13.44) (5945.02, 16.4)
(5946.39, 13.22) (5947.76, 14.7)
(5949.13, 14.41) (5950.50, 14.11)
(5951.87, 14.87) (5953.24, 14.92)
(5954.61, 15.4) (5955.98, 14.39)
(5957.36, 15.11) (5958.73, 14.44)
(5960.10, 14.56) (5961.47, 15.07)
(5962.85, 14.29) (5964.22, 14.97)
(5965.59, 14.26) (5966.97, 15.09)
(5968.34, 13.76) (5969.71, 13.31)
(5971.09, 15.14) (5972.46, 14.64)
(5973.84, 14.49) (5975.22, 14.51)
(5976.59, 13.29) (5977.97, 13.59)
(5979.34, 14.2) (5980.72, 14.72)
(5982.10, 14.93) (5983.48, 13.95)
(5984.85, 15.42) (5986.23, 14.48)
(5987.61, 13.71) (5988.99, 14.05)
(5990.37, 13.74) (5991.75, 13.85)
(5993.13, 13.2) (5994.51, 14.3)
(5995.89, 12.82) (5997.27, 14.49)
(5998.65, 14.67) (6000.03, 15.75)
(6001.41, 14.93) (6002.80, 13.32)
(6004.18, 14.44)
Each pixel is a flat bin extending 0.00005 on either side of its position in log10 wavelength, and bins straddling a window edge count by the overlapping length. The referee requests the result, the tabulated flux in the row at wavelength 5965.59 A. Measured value 14.26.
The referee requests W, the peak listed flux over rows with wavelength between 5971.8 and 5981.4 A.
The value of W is 14.72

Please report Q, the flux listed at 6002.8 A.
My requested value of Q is 13.32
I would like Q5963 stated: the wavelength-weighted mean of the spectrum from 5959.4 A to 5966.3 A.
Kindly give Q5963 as 14.6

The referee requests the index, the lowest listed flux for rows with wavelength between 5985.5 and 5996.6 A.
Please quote 12.82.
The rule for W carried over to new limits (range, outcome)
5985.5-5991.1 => 14.48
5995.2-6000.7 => 15.75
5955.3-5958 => 15.11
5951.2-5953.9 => 14.92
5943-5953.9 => 16.4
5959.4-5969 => 15.09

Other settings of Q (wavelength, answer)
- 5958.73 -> 14.44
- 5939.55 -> 13.91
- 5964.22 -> 14.97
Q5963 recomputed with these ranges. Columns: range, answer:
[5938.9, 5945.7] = 14.6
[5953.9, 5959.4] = 14.8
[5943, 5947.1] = 14.4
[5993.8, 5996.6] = 13.6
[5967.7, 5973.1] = 14.2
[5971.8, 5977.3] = 14.2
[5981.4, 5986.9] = 14.7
